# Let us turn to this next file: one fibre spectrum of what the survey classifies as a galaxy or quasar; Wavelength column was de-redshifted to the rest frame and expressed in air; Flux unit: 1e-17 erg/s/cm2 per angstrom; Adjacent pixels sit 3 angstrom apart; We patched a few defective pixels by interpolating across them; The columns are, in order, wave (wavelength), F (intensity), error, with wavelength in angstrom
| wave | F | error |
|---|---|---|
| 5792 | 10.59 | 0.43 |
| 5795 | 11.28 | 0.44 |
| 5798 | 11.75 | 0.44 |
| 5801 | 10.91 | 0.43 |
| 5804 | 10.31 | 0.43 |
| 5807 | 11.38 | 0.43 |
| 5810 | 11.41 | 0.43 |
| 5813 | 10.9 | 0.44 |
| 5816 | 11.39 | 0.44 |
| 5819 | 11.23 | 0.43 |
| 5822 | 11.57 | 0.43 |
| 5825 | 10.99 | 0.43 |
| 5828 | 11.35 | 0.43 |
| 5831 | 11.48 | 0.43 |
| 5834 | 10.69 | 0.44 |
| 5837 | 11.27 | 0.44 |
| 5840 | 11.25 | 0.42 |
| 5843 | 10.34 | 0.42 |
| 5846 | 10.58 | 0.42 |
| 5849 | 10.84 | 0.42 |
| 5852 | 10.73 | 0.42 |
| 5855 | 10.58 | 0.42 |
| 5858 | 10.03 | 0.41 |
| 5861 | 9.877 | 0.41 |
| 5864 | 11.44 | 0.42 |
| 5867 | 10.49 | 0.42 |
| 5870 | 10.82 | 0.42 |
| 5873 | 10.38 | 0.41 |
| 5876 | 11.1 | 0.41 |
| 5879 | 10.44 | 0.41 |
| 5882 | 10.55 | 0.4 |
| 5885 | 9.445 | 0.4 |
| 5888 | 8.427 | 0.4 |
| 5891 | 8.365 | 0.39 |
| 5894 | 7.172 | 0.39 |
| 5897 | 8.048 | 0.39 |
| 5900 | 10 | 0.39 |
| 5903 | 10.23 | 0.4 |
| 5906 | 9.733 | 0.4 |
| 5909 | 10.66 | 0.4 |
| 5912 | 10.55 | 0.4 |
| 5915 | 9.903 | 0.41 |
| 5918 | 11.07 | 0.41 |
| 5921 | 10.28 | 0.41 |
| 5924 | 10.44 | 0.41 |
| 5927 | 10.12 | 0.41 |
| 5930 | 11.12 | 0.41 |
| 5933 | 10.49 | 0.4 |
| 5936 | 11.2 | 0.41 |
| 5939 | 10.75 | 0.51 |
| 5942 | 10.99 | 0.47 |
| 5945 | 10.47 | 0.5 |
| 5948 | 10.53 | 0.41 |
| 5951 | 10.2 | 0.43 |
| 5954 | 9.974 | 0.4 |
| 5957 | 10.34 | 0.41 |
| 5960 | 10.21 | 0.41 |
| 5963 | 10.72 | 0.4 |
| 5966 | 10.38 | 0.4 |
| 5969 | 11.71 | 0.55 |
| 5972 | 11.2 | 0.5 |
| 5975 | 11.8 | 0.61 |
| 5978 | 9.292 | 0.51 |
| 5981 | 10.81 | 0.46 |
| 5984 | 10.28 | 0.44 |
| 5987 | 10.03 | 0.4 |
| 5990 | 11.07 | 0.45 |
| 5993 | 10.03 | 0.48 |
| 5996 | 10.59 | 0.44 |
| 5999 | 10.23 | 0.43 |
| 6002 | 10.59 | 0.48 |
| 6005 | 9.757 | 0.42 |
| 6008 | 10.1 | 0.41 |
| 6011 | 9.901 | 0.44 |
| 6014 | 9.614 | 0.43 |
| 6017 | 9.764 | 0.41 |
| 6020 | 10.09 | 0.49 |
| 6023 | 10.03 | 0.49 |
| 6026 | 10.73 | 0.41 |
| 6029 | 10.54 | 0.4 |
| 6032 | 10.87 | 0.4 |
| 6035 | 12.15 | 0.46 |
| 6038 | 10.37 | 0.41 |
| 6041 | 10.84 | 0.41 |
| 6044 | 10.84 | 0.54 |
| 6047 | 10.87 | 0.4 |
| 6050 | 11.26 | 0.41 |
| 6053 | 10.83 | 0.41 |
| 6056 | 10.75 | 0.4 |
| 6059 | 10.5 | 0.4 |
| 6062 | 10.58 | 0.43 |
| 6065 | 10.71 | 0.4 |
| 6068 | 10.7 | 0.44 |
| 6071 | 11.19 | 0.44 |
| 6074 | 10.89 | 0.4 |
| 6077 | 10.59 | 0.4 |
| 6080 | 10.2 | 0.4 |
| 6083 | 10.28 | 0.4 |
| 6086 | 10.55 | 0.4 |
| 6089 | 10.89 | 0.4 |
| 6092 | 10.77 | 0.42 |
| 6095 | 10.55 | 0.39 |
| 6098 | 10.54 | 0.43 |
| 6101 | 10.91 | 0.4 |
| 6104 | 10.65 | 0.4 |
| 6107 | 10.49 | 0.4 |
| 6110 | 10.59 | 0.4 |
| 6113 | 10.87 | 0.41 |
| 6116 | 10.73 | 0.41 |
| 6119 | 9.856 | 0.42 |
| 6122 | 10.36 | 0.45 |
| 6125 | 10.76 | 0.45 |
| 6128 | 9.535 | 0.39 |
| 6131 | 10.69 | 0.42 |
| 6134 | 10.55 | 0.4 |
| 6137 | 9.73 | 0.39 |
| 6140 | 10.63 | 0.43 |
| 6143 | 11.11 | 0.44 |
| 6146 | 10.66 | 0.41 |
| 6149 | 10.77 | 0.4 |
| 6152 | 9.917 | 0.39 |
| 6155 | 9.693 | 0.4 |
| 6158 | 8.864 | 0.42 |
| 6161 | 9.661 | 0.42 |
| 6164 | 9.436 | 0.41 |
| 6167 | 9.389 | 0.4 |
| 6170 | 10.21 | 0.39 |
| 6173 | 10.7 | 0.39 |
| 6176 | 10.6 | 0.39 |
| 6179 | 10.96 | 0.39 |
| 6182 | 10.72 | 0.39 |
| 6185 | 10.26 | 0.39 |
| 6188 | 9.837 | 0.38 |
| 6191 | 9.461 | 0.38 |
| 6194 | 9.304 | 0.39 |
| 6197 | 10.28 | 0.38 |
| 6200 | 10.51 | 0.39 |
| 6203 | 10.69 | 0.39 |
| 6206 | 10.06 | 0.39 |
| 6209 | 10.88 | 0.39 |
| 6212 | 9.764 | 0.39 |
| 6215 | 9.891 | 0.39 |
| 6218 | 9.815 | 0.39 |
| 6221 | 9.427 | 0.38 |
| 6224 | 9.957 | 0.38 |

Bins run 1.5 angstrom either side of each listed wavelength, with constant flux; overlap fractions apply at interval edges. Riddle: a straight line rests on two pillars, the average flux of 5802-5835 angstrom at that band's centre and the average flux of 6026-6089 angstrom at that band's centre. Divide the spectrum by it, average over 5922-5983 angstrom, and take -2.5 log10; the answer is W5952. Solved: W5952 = 0.03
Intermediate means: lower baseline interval 11.2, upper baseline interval 10.8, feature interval 10.6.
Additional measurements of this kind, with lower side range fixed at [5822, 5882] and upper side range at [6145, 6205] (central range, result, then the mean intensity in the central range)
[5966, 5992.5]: -0.02 mag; 10.7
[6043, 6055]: -0.06 mag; 10.9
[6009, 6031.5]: 0.03 mag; 10.1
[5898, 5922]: 0.04 mag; 10.3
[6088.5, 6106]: -0.05 mag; 10.7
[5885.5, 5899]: 0.29 mag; 8.18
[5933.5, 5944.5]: -0.03 mag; 10.9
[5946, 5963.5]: 0.03 mag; 10.3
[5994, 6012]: 0.03 mag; 10.2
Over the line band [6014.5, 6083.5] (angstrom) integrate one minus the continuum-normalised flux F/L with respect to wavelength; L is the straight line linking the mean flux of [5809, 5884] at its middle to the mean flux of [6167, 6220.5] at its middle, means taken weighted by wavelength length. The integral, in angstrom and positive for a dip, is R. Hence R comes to -1.3 angstrom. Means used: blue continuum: 10.9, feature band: 10.7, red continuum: 10.2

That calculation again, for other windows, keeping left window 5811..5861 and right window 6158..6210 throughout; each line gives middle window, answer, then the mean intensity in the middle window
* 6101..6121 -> -0.5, 10.6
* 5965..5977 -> -0.7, 11.2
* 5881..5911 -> 4.2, 9.26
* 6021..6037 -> -0.5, 10.8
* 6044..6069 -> -0.9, 10.8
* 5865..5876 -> 0.2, 10.7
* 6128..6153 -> -0.6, 10.5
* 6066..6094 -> -0.8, 10.7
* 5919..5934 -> 0.3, 10.5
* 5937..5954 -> 0.2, 10.6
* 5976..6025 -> 1.8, 10.2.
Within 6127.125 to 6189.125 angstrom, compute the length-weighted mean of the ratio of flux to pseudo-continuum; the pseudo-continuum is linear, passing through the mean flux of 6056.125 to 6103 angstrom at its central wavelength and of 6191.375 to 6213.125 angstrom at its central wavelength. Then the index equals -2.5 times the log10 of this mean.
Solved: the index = 0.02 mag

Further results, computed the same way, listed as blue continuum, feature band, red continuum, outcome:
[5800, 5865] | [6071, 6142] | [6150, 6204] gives -0.03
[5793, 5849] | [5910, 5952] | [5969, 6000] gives 0.02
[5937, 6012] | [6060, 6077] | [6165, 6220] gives -0.04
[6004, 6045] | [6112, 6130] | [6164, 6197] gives -0.01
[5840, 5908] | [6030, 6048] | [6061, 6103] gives -0.05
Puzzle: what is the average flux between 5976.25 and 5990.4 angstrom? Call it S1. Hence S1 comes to 10.3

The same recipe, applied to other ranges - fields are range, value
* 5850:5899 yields 9.88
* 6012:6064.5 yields 10.6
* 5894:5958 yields 10.3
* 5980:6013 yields 10.3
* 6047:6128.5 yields 10.6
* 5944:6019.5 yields 10.4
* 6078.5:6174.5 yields 10.3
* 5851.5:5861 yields 10.3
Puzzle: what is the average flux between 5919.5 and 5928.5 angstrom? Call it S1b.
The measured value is 10.3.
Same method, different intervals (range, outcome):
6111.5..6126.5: 10.5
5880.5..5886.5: 10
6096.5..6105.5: 10.7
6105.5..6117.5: 10.7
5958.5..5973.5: 10.8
